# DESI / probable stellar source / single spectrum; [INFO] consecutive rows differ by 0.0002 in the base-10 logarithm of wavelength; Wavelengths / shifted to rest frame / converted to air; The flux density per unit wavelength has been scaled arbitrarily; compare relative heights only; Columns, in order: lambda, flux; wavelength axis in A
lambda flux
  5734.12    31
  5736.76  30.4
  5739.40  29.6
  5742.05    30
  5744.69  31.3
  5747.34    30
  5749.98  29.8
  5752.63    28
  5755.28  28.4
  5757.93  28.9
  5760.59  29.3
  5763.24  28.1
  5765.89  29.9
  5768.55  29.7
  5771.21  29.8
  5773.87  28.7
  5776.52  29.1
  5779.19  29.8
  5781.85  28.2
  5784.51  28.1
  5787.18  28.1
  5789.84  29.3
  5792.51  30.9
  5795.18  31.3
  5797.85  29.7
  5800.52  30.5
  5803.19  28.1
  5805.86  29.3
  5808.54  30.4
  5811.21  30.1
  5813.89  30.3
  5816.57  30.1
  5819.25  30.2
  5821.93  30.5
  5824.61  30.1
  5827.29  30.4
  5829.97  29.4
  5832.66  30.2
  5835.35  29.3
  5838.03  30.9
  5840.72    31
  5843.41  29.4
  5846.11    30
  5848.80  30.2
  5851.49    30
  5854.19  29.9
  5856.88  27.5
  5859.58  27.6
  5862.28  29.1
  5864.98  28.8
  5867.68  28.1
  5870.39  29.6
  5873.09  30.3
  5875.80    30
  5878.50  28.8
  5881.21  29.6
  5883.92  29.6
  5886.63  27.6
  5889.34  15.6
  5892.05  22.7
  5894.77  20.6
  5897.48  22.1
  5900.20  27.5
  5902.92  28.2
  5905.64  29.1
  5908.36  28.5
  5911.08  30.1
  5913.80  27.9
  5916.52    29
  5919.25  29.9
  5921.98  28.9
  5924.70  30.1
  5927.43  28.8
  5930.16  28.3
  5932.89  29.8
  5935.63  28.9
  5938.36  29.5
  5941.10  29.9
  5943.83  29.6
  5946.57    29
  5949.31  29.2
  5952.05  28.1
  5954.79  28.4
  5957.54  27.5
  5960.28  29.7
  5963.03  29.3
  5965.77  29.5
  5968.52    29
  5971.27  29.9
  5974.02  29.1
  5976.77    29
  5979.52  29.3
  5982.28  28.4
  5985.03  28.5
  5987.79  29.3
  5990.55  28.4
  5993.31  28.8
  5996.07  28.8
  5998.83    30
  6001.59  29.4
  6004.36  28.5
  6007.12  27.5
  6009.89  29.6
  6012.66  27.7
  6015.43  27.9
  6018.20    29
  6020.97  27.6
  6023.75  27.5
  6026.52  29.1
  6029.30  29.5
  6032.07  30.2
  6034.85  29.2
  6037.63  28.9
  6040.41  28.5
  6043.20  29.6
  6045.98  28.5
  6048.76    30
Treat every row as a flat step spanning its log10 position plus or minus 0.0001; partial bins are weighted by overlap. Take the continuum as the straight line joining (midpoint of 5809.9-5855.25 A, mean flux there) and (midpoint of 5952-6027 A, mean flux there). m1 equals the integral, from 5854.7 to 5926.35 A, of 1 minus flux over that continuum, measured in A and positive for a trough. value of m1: 4.9 A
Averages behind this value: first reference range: 30.1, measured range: 27.6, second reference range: 28.7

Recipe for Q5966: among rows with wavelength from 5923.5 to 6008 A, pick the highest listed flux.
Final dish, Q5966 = 30.1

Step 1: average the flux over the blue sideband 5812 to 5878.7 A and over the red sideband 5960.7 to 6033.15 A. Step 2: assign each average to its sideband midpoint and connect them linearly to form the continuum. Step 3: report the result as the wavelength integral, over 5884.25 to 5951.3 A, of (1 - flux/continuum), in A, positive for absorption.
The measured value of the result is 3.93 A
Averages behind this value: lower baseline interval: 29.7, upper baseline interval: 28.9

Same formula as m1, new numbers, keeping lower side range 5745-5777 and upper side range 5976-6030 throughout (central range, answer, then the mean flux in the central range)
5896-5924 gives 0.7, 28.1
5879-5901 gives 3.4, 24.5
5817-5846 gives -1.1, 30.1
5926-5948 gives -0.3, 29.2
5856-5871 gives 0.3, 28.4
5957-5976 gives -0.3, 29.2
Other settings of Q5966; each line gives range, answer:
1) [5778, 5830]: 31.3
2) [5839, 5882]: 31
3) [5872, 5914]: 30.3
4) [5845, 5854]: 30.2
